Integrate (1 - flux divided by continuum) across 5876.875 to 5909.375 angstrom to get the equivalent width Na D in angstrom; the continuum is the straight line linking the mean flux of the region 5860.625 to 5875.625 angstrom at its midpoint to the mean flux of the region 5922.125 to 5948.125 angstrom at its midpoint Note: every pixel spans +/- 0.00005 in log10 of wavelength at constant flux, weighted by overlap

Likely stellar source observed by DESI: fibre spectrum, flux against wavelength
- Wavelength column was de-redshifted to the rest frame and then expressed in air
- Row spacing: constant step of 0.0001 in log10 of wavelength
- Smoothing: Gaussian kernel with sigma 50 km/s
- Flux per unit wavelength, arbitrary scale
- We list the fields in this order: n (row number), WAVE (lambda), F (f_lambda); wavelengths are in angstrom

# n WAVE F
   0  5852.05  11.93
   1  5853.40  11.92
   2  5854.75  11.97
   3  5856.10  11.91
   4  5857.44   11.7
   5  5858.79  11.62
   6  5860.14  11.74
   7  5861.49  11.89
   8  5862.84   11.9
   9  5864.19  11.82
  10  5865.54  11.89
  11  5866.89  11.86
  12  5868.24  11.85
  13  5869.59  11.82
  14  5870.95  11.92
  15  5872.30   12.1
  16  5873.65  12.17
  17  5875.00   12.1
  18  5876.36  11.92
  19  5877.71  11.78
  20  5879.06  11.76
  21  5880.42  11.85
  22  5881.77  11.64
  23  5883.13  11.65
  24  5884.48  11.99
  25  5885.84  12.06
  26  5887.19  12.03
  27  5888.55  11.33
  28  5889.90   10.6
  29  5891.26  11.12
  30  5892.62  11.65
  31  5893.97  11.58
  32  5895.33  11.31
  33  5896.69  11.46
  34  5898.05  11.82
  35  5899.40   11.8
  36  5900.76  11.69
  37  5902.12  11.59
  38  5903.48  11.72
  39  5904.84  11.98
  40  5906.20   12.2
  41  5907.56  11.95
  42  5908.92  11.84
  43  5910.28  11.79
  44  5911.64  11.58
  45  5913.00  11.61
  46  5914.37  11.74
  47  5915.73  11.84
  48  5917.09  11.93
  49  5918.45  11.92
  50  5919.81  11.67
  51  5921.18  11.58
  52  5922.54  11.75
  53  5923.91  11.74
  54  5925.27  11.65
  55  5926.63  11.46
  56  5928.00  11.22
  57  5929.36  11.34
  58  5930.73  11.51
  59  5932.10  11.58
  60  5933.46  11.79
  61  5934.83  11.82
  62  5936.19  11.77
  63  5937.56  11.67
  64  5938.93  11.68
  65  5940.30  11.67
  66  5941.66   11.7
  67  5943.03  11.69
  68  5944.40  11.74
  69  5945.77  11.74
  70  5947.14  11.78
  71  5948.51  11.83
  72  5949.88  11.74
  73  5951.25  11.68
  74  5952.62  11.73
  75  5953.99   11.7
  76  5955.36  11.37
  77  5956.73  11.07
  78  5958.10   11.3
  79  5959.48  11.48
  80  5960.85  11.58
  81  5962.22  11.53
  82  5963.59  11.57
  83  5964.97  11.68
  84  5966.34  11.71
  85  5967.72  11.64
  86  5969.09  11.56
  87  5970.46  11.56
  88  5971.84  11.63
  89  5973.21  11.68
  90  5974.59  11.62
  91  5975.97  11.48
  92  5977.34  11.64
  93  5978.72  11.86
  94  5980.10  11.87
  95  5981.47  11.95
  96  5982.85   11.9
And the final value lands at 0.4 angstrom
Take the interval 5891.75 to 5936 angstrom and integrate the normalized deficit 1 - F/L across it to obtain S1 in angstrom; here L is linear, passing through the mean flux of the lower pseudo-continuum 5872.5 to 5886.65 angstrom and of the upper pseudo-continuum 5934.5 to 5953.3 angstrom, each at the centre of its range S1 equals 0.46 angstrom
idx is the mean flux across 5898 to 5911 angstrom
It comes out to 11.8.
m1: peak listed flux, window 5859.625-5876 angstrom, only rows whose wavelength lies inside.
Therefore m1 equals 12.17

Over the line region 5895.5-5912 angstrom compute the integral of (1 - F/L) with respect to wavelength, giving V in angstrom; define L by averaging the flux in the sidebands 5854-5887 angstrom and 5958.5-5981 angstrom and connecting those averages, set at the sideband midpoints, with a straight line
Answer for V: 0.0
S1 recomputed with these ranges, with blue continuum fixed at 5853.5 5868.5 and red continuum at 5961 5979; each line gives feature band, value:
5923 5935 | 0.1 angstrom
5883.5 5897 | 0.3 angstrom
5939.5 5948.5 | 0.0 angstrom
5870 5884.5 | -0.1 angstrom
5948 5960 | 0.1 angstrom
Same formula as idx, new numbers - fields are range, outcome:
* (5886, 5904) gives 11.5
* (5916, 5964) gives 11.6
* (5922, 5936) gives 11.6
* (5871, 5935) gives 11.7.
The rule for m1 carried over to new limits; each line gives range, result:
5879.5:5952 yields 12.2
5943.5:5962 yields 11.83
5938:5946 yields 11.74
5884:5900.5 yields 12.06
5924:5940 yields 11.82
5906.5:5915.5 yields 11.95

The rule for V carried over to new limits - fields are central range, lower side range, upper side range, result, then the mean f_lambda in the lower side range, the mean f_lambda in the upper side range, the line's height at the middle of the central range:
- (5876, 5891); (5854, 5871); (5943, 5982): 0.15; 11.8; 11.6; 11.8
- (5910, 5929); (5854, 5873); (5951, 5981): 0.07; 11.9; 11.6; 11.7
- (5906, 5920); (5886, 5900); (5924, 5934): -0.37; 11.5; 11.5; 11.5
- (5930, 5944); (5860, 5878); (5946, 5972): -0.02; 11.9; 11.6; 11.7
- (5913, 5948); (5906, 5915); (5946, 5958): 0.07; 11.8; 11.6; 11.7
